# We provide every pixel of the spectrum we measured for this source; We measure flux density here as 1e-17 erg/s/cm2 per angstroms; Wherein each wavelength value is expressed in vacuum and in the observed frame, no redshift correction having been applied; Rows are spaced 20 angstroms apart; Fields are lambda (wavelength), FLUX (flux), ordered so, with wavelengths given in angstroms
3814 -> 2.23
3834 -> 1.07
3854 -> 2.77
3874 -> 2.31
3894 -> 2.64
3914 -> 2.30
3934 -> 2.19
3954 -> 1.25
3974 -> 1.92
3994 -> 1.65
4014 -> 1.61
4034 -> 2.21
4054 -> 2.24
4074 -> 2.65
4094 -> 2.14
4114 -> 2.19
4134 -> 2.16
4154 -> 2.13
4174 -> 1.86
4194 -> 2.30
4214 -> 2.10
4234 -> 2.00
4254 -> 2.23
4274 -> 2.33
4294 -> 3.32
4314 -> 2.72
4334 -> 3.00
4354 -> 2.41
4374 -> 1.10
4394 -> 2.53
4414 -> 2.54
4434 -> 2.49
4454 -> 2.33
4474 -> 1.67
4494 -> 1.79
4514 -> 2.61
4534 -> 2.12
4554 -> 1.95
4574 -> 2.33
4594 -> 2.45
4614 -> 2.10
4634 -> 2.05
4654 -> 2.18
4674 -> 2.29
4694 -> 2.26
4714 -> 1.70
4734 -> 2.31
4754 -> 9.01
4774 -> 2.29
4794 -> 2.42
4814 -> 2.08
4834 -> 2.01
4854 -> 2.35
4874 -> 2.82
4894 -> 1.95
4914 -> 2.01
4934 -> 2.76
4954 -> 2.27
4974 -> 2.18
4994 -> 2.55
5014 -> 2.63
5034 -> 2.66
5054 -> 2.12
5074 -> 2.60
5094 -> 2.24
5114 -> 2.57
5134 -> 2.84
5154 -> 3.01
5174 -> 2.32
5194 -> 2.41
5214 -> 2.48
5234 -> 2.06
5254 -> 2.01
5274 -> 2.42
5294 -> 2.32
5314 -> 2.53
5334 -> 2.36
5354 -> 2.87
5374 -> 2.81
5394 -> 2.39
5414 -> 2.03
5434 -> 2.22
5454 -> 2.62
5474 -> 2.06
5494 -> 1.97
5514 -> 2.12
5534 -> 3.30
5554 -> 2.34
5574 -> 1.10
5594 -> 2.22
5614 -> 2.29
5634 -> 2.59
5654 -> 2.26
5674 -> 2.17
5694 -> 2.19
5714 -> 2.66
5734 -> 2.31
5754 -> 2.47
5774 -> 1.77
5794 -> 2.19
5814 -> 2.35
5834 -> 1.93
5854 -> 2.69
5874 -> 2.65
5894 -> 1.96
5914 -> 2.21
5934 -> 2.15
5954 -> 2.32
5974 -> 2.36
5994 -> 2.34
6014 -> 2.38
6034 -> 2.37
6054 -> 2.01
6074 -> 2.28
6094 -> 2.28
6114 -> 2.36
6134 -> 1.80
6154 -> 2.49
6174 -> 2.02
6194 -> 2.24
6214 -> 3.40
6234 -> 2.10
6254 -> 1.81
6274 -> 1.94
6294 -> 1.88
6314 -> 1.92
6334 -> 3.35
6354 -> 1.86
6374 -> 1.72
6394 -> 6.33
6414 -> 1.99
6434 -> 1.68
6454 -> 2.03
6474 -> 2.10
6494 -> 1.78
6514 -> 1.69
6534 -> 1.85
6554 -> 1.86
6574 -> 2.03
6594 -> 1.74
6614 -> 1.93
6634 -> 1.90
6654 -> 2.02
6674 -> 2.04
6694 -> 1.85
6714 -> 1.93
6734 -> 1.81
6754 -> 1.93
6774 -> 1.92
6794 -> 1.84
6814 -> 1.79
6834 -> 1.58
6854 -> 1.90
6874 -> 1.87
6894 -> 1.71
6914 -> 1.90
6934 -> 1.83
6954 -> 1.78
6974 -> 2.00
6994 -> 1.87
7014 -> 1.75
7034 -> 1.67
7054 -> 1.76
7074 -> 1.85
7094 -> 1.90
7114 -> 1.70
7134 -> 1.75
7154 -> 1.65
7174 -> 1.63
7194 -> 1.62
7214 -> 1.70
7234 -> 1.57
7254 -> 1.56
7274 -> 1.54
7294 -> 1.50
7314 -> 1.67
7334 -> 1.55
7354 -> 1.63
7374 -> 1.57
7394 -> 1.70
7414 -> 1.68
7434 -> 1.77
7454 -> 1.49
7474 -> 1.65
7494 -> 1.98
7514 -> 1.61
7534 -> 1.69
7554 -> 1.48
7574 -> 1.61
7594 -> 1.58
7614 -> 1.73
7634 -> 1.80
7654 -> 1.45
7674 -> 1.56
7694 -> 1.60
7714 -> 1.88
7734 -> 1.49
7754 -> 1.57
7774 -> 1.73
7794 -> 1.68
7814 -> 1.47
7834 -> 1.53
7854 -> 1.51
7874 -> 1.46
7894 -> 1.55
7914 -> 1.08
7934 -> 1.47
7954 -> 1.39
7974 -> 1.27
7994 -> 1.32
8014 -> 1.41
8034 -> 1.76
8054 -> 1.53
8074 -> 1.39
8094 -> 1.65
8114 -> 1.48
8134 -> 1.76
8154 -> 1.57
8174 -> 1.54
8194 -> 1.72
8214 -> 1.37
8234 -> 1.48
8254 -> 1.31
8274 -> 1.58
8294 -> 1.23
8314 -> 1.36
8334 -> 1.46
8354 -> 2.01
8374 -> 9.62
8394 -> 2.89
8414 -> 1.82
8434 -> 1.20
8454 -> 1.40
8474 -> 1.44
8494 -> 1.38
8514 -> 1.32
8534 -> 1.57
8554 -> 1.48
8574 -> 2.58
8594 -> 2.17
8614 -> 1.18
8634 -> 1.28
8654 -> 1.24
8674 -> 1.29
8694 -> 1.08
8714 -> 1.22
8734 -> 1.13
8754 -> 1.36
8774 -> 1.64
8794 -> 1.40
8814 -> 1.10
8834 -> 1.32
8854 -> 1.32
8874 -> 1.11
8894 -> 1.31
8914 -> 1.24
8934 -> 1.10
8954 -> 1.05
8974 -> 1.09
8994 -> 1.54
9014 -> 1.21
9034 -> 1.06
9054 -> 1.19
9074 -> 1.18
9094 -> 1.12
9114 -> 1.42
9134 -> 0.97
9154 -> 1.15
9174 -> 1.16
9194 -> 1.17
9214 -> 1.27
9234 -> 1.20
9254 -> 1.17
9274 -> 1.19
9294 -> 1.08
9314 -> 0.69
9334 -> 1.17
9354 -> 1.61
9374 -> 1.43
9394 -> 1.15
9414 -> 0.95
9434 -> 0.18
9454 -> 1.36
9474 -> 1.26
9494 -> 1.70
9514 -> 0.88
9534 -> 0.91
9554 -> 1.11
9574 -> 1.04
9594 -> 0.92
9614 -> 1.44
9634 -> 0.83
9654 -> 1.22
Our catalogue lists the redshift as 0.276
